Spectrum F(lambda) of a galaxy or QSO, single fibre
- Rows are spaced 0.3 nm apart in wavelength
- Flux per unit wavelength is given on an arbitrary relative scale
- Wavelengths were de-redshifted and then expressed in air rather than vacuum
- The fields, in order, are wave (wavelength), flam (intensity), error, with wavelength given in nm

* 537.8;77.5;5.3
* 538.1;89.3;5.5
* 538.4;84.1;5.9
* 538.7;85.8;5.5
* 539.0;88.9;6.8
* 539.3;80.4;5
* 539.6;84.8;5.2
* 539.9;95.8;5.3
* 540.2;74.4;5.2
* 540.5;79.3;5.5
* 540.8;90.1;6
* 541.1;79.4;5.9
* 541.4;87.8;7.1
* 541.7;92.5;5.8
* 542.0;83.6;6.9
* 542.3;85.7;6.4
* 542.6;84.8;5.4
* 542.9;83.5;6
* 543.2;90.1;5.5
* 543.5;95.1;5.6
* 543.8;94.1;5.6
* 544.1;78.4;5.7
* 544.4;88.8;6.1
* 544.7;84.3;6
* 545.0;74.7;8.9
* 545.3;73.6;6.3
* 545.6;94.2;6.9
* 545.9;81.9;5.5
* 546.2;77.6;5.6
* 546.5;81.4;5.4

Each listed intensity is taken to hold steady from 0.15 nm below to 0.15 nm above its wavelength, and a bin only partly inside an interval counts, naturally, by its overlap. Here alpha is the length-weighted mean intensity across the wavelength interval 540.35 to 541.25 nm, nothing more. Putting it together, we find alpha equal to 82.9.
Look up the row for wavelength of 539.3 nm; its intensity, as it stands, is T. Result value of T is 80.4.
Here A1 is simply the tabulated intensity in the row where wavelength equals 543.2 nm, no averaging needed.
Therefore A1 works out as 90.1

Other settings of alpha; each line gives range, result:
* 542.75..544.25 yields 88.2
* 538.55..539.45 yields 85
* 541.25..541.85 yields 90.1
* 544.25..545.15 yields 82.6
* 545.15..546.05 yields 83.2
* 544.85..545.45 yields 74.1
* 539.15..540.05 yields 87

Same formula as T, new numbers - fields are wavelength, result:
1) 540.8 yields 90.1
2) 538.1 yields 89.3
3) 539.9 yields 95.8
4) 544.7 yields 84.3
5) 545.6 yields 94.2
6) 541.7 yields 92.5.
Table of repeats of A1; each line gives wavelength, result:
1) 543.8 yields 94.1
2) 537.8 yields 77.5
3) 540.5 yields 79.3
